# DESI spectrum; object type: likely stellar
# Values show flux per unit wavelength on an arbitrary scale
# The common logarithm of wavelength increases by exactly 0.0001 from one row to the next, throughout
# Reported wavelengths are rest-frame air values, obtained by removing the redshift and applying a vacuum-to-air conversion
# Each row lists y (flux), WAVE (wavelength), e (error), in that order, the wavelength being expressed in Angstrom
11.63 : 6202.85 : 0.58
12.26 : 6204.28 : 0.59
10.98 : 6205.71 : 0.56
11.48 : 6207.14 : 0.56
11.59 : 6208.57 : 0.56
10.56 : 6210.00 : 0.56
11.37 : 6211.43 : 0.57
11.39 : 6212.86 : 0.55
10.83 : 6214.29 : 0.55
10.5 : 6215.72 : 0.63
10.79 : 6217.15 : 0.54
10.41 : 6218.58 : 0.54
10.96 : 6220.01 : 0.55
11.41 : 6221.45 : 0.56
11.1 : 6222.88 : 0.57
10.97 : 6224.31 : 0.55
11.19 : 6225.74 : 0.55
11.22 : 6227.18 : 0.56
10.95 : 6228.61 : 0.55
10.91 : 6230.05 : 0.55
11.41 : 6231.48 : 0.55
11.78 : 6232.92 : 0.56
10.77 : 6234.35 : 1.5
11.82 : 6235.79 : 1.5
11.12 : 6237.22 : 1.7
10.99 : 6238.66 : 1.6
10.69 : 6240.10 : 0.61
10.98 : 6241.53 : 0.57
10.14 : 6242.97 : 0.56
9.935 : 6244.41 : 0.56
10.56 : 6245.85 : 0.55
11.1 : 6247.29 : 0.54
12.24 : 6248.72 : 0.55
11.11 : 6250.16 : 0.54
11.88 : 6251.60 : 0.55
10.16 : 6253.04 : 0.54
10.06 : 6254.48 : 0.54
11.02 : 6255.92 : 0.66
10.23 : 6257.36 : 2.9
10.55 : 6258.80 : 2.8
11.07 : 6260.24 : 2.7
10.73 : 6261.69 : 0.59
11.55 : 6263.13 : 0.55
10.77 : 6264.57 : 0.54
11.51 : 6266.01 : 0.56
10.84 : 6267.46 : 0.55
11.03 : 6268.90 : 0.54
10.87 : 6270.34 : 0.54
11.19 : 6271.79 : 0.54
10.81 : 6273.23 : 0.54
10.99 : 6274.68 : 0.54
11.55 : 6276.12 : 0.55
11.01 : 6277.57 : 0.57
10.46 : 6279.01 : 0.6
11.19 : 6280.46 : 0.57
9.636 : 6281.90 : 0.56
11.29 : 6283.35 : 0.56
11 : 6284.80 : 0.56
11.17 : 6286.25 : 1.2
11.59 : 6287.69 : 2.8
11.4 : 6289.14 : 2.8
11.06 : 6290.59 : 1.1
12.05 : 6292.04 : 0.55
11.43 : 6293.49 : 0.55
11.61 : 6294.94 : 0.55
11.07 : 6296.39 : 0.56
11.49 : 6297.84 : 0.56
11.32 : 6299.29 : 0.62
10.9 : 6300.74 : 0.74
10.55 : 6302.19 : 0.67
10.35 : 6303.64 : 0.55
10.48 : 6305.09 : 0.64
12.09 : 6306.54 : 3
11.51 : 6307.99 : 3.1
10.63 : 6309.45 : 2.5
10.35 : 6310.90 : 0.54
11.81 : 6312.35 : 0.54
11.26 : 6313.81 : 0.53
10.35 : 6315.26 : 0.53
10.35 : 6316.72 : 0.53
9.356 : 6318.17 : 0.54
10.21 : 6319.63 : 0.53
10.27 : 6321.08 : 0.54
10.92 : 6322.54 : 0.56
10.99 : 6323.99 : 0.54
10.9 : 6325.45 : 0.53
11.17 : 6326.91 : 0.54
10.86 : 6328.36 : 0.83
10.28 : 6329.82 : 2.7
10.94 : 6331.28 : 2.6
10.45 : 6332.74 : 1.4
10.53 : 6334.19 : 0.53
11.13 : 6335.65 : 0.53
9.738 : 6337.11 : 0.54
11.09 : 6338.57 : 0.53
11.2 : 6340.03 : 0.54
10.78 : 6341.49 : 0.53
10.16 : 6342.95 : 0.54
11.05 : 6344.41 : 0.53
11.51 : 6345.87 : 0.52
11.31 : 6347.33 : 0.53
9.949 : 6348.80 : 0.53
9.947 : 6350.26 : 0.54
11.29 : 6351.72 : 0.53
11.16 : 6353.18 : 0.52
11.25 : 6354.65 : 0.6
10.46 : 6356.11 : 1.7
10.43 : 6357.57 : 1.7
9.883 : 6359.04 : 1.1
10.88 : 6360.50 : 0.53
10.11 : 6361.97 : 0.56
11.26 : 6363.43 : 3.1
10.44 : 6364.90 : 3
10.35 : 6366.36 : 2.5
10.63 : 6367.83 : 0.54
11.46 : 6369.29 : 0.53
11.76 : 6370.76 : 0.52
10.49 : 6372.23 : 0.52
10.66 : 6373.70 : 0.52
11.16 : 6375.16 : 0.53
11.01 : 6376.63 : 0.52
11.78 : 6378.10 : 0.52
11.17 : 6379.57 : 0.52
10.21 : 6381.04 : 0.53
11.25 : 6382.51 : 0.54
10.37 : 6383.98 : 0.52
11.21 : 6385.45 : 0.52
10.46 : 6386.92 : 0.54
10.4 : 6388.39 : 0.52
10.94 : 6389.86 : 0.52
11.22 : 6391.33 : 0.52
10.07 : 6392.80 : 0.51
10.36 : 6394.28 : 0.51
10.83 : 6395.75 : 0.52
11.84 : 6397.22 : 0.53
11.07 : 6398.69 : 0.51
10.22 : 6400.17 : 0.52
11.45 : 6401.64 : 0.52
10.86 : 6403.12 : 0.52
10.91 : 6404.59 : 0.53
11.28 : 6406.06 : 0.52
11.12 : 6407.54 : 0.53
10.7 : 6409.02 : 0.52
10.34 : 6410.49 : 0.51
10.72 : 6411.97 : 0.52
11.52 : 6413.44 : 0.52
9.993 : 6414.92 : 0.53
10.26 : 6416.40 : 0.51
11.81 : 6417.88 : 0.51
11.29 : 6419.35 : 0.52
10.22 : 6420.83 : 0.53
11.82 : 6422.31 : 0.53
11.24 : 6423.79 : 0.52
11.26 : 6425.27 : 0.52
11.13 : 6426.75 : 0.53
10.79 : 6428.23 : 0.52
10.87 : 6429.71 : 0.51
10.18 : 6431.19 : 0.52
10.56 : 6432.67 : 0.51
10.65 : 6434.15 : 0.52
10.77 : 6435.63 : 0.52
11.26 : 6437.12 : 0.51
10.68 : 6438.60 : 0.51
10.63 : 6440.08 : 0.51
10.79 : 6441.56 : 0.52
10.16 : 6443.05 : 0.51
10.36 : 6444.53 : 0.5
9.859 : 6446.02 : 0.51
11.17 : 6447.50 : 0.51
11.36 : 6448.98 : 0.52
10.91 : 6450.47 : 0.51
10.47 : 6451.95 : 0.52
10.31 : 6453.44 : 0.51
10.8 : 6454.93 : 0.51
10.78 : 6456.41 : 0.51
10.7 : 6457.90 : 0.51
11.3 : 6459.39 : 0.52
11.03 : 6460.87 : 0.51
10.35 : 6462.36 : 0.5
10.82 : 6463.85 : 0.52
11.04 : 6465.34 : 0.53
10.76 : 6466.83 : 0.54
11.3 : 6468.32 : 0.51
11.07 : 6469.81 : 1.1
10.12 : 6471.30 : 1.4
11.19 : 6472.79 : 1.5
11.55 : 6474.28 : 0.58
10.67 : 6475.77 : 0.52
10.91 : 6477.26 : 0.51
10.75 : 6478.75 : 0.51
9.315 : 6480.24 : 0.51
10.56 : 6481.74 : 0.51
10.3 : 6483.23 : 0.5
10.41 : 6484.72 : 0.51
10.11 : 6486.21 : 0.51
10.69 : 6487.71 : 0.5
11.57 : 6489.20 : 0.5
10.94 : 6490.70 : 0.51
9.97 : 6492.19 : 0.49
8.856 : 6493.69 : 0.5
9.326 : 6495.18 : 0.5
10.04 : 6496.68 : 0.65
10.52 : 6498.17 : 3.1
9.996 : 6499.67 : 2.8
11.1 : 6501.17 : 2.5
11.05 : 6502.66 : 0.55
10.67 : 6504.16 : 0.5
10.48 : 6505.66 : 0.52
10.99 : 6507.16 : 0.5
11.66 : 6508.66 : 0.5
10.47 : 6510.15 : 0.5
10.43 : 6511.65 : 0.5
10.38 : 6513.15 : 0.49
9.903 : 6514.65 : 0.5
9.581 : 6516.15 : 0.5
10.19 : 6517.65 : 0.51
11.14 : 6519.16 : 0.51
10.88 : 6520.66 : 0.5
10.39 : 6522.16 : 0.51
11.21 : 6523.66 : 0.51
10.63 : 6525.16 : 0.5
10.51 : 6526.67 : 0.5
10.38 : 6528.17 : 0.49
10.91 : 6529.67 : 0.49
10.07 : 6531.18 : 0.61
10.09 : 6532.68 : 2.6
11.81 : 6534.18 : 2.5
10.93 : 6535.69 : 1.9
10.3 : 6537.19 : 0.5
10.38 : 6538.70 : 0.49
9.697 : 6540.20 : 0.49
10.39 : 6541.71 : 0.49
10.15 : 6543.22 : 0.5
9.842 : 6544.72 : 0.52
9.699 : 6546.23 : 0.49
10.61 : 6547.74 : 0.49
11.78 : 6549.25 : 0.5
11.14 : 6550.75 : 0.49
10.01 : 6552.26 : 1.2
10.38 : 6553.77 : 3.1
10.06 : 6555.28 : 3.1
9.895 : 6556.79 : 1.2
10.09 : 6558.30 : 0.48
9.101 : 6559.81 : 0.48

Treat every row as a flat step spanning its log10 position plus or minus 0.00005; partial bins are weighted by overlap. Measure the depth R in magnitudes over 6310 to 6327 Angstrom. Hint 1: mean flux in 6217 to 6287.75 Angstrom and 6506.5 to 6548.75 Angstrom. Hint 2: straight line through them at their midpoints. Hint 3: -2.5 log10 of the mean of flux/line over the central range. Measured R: 0.02 mag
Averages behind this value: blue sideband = 11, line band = 10.6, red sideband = 10.5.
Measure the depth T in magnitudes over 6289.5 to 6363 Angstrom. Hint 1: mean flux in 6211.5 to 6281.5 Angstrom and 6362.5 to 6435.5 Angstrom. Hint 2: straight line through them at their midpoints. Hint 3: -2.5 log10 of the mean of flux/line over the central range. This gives 0.01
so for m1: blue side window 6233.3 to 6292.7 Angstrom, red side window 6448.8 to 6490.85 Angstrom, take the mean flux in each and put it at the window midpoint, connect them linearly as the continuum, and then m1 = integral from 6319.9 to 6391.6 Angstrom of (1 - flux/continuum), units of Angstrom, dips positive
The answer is 0.6 Angstrom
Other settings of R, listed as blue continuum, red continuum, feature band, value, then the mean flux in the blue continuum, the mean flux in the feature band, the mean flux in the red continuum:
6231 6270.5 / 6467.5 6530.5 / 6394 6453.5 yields -0.017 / 11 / 10.8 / 10.5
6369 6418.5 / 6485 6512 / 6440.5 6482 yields -0.009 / 10.9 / 10.7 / 10.5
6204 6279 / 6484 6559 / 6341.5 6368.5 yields 0.012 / 11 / 10.7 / 10.5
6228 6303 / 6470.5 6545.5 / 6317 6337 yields 0.031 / 11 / 10.6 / 10.5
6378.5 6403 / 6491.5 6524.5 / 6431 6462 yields -0.007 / 10.8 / 10.7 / 10.4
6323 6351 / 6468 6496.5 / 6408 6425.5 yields -0.033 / 10.7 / 10.9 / 10.5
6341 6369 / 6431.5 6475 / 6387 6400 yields -0.007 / 10.7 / 10.8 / 10.8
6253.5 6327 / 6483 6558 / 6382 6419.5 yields -0.015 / 10.9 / 10.9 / 10.5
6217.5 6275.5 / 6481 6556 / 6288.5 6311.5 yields -0.027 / 11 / 11.1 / 10.5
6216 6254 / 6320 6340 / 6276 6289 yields -0.011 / 11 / 11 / 10.7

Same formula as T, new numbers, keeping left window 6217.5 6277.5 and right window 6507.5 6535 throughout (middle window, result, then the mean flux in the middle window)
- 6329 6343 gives 0.021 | 10.7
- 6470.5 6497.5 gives 0.025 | 10.4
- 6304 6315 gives -0.020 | 11.1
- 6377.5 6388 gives -0.010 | 10.9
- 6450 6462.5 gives -0.007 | 10.8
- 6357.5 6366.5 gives 0.034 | 10.5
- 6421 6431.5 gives -0.030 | 11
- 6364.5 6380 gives -0.019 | 11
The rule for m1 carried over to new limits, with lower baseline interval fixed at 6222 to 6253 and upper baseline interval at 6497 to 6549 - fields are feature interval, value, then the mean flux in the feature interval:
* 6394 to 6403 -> -0.2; 11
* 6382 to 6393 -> 0.0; 10.8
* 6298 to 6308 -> -0.1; 11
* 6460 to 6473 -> -0.3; 10.8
